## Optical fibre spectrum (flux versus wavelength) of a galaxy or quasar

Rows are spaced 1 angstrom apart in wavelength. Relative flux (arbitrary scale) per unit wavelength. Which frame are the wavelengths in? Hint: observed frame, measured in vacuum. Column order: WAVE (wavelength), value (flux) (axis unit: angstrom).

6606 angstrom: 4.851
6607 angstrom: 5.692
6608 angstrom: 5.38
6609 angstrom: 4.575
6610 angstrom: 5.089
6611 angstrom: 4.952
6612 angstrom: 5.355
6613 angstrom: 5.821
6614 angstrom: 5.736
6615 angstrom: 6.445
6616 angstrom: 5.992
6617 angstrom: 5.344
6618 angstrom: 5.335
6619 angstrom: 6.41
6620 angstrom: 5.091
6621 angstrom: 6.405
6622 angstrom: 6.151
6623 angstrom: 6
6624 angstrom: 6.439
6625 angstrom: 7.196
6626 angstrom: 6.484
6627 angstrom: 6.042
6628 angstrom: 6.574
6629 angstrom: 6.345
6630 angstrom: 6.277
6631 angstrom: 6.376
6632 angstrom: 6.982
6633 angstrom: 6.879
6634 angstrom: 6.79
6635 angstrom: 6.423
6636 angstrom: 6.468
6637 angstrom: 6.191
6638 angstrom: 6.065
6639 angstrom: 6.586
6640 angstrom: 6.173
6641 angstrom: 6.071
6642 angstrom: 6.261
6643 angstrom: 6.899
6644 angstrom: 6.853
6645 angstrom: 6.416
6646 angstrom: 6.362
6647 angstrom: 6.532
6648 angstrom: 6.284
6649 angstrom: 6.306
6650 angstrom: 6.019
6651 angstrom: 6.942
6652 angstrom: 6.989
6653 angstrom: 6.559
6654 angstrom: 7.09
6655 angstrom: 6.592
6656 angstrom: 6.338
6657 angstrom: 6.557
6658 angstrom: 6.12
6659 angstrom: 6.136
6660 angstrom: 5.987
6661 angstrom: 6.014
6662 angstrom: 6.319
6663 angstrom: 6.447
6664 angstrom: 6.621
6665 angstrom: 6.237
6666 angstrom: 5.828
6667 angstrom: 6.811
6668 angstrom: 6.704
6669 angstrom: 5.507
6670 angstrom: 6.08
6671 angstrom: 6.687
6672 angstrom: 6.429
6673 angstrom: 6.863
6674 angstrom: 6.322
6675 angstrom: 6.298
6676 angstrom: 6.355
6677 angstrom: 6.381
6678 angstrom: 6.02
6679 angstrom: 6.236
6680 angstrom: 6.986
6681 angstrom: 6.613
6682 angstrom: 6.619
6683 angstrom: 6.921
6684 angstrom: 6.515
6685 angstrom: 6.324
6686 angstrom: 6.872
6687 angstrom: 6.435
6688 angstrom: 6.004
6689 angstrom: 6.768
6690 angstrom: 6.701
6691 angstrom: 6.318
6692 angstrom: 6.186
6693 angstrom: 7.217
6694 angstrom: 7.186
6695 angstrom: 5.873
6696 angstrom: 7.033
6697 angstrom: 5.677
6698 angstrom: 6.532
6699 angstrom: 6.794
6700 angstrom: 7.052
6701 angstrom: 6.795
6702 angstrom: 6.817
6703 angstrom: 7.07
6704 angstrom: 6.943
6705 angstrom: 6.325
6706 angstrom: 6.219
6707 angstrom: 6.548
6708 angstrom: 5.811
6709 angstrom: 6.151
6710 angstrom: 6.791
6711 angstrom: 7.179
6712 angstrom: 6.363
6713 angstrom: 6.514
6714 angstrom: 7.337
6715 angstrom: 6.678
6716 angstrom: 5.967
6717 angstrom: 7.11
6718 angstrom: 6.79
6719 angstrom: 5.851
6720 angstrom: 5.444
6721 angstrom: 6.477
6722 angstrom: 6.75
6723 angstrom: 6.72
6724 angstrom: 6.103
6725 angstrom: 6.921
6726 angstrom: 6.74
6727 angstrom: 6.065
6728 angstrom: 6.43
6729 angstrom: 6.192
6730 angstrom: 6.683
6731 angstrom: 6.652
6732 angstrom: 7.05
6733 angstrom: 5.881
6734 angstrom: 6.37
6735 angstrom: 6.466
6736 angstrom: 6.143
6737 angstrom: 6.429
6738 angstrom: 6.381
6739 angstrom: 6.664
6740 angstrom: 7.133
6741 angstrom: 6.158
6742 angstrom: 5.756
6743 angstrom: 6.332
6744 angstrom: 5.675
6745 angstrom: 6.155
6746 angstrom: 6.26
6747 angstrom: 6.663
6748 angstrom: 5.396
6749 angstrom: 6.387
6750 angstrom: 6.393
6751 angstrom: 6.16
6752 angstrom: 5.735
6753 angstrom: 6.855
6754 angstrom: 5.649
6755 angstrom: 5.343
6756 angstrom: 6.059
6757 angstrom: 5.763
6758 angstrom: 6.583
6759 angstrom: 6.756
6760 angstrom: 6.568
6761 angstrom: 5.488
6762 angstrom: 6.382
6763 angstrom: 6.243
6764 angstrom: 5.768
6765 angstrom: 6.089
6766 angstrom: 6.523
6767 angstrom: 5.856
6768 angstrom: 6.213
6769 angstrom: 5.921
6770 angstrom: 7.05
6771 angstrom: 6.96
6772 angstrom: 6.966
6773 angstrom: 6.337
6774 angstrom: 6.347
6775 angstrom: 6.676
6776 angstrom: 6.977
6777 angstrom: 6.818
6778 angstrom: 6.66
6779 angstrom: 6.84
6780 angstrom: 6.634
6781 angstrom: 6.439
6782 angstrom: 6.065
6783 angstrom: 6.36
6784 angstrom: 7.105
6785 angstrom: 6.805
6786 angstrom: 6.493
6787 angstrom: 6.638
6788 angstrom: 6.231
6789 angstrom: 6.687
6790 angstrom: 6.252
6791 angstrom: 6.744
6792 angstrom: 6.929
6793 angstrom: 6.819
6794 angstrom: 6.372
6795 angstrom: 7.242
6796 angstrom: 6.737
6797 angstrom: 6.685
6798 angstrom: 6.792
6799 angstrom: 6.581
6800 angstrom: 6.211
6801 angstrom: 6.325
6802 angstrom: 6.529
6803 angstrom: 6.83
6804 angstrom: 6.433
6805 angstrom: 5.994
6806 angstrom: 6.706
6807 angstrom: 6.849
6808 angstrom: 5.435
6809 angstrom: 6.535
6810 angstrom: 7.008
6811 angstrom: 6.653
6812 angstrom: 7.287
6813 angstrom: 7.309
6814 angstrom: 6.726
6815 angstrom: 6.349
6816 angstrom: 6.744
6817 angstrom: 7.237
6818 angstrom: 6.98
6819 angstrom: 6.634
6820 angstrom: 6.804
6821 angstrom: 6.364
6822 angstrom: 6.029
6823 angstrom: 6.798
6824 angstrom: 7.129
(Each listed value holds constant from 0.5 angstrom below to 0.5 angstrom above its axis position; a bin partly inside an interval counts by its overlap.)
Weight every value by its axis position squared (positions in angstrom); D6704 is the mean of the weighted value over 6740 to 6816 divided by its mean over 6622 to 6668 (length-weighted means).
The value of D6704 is 1.0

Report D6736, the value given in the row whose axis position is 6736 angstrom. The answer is 6.143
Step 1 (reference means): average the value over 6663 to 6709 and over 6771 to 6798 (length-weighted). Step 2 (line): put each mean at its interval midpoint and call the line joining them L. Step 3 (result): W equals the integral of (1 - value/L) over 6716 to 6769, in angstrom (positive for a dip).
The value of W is 2.5 angstrom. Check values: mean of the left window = 6.5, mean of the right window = 6.66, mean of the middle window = 6.28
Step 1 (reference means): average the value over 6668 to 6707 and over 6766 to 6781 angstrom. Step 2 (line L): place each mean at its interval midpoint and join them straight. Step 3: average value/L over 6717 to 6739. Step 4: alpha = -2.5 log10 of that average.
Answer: 0.02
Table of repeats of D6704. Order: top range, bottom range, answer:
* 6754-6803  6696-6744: 1.01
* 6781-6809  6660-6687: 1.06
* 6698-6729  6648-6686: 1.03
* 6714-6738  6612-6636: 1.07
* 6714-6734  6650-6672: 1.03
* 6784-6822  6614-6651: 1.11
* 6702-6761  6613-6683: 1.03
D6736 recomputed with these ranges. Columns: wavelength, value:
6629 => 6.345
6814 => 6.726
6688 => 6.004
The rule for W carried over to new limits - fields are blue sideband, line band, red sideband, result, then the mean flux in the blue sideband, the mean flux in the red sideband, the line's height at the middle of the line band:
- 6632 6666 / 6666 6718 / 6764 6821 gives -0.43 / 6.44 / 6.61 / 6.49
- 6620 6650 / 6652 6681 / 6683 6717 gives 0.48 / 6.41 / 6.59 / 6.5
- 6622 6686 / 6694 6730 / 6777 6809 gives -0.19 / 6.44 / 6.57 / 6.49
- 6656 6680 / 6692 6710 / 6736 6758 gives -0.95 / 6.32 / 6.17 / 6.26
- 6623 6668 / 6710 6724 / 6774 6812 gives -0.05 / 6.45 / 6.6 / 6.52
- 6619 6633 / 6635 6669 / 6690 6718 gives 0.21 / 6.36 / 6.62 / 6.44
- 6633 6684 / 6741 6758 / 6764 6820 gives 1.28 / 6.43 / 6.61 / 6.55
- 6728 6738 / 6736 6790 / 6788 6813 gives 1.32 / 6.43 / 6.62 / 6.51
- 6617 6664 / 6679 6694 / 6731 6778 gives -0.62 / 6.38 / 6.31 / 6.35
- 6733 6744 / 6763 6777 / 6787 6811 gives 0.02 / 6.33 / 6.57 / 6.45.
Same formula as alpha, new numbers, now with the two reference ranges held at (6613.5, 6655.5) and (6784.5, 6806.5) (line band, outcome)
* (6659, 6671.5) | 0.025 mag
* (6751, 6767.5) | 0.075 mag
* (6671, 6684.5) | -0.014 mag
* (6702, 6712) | -0.016 mag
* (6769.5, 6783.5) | -0.014 mag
